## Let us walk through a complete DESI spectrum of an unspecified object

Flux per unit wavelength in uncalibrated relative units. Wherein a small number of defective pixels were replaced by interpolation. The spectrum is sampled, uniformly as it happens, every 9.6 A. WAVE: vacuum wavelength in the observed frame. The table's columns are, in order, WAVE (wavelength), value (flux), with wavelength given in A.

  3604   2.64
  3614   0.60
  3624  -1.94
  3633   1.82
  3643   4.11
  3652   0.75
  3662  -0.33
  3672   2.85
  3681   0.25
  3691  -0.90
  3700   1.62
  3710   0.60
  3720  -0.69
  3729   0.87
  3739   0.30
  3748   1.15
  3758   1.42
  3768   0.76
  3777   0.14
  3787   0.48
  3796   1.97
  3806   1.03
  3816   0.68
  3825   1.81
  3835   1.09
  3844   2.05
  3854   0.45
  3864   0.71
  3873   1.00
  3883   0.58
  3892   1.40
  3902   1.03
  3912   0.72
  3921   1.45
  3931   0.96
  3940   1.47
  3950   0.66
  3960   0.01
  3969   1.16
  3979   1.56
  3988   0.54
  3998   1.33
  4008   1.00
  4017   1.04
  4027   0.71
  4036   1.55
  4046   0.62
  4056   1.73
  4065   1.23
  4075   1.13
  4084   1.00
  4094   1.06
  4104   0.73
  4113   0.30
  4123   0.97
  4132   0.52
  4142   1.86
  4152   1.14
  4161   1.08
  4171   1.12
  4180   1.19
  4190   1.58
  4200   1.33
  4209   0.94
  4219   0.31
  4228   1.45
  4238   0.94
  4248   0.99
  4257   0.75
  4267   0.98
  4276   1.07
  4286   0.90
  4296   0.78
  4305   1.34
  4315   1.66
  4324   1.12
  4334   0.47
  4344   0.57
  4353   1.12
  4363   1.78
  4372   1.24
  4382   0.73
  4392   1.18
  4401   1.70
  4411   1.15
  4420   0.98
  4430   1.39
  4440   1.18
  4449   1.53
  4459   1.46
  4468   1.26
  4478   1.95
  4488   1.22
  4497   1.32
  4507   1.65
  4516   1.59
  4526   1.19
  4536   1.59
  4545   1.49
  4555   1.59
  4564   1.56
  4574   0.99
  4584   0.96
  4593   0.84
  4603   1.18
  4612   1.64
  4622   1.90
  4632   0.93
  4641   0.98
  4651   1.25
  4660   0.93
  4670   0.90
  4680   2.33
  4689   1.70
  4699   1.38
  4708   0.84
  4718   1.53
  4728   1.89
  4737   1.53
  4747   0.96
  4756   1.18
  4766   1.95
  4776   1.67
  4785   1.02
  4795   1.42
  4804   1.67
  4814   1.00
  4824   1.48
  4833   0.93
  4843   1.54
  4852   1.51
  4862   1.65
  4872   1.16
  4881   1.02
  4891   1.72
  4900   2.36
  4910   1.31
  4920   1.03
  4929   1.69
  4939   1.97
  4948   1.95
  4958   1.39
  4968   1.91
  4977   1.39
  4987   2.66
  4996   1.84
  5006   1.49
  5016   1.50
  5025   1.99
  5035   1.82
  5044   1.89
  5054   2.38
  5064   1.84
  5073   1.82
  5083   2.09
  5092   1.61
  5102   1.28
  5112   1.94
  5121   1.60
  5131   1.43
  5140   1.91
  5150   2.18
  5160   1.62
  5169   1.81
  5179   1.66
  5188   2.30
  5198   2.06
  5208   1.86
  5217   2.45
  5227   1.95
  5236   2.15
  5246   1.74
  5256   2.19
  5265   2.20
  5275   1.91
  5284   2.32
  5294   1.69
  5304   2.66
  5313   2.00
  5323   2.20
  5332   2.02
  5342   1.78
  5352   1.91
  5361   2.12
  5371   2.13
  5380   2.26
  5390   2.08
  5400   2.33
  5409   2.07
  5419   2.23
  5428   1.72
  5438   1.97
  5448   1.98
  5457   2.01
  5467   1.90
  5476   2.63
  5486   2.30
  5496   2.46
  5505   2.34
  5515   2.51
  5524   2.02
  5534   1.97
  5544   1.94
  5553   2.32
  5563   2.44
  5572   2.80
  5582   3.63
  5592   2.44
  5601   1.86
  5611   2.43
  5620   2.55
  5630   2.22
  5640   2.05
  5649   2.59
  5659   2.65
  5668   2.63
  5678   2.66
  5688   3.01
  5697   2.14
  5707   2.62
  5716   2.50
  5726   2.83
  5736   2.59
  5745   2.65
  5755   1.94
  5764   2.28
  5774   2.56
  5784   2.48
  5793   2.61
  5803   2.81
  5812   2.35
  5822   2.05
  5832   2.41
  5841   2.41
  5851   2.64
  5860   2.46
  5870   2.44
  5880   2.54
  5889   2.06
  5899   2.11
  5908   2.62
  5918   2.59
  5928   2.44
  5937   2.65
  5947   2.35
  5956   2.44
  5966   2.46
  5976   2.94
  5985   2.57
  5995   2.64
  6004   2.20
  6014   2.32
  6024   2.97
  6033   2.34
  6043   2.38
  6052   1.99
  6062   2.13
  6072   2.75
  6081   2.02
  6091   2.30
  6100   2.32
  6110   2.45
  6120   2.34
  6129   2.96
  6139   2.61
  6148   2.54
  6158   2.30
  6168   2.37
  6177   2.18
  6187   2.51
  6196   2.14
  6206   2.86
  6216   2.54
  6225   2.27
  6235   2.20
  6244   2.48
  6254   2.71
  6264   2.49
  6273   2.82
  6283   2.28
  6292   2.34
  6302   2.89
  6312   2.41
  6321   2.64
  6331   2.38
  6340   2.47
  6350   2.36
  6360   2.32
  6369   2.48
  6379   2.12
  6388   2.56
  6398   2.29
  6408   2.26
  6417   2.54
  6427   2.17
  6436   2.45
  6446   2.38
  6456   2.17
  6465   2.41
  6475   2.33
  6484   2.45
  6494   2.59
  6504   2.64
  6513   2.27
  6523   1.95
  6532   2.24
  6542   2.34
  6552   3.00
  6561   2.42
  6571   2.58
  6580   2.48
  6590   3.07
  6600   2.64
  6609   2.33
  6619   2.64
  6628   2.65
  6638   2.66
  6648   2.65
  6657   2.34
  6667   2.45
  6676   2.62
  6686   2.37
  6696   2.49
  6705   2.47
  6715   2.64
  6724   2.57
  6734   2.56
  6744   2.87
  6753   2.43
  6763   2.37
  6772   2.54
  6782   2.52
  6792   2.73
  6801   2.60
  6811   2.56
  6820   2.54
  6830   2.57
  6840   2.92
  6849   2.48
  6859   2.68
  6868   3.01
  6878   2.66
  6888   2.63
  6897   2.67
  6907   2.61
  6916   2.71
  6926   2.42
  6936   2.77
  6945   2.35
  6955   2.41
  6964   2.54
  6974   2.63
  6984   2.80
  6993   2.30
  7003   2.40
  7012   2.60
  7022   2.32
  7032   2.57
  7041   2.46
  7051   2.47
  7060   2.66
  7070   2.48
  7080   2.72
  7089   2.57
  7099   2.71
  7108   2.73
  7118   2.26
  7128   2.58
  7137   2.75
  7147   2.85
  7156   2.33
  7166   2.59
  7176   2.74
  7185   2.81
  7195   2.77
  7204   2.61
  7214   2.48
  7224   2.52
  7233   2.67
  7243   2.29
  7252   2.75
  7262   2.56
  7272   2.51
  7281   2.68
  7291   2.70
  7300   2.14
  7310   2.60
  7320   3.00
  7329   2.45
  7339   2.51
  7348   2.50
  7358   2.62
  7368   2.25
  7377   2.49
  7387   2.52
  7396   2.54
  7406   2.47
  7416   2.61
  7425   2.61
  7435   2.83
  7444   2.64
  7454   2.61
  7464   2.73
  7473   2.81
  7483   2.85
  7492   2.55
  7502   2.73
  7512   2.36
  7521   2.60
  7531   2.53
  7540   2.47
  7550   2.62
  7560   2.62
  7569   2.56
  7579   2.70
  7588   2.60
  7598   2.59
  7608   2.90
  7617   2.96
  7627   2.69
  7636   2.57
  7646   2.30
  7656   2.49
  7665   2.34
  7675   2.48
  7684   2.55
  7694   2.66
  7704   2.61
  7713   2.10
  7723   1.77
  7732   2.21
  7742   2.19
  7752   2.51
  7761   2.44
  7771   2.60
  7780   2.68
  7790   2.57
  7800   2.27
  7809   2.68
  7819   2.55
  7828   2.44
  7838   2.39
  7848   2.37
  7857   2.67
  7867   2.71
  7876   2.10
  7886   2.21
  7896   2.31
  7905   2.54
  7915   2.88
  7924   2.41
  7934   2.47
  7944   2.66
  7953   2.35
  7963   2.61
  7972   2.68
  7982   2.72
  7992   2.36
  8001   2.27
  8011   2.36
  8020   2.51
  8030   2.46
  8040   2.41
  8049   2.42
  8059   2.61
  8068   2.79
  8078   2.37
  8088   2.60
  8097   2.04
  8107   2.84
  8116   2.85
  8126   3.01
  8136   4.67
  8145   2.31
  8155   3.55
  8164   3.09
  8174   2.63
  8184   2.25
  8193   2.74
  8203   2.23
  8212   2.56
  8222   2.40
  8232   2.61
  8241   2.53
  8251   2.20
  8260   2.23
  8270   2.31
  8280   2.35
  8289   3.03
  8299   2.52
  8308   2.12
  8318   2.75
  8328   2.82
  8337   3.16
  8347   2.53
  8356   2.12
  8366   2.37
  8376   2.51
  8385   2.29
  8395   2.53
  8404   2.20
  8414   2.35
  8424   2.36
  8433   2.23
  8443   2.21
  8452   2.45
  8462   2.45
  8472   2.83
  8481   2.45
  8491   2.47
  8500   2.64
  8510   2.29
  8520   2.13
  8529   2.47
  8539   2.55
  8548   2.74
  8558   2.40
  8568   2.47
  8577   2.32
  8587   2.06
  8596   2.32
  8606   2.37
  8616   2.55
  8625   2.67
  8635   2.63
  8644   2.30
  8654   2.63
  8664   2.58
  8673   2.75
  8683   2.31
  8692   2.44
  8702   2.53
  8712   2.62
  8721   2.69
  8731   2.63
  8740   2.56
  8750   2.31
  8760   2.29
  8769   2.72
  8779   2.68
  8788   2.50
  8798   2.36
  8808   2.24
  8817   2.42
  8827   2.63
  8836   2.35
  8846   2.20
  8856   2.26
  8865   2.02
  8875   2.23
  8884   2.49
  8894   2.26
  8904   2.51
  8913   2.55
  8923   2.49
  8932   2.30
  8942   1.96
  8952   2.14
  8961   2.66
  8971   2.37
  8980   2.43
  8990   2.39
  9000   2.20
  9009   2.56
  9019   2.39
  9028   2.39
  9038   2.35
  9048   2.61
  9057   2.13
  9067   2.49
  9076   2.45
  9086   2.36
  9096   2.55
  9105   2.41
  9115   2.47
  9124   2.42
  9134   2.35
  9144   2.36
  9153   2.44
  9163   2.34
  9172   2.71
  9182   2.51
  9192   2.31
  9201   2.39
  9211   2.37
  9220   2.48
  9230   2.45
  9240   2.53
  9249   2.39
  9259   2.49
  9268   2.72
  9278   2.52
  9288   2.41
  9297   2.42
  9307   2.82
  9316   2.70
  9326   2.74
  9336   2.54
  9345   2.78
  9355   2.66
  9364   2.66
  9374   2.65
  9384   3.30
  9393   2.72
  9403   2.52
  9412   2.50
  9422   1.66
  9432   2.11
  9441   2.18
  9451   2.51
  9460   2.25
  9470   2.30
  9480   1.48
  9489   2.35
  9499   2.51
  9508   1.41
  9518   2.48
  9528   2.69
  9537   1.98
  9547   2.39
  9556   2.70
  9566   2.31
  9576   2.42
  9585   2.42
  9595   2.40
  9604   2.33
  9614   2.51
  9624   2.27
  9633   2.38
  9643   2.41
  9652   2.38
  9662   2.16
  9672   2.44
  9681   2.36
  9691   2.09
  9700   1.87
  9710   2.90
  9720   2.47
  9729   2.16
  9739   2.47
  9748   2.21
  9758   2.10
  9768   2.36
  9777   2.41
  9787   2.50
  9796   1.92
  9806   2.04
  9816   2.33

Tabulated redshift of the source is 0.239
